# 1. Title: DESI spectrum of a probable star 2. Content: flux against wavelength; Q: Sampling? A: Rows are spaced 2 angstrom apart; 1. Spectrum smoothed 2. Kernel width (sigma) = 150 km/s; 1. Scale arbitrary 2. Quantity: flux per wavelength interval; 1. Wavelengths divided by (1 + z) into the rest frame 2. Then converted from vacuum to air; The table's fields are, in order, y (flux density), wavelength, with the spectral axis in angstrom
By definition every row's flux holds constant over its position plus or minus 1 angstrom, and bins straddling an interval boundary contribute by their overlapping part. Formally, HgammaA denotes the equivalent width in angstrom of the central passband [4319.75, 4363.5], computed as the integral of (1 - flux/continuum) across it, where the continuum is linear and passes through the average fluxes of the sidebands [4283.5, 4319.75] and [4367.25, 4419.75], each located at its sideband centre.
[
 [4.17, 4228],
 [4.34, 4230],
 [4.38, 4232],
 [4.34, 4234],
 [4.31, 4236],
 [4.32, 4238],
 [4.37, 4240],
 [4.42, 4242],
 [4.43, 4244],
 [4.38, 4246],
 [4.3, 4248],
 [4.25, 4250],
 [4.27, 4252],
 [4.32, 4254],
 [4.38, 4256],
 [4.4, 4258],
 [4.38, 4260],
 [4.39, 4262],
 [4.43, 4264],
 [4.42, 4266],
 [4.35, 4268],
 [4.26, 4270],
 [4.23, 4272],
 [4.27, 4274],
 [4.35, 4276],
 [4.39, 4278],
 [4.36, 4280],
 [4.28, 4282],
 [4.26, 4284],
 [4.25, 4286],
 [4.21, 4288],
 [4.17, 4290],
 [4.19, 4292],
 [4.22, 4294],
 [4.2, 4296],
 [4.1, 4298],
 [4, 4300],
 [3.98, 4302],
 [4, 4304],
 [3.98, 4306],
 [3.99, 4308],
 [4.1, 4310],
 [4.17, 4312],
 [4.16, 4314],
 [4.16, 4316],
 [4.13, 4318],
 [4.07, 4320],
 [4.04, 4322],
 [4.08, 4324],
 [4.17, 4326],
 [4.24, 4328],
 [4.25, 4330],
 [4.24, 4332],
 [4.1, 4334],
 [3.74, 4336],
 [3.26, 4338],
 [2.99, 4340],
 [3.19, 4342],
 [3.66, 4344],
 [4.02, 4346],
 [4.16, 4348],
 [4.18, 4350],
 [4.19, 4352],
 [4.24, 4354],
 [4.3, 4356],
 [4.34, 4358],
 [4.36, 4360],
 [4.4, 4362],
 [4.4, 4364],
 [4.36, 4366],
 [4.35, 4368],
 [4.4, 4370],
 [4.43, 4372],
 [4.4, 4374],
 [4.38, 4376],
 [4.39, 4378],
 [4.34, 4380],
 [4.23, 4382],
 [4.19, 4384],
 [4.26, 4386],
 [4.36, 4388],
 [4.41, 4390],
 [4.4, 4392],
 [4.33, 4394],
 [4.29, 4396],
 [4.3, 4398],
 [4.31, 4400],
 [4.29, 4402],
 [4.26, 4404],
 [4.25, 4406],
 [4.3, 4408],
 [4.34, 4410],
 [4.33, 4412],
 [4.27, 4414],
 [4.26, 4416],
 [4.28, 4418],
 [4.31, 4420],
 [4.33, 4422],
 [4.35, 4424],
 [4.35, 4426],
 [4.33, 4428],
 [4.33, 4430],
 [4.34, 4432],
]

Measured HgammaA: 2.0 angstrom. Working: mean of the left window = 4.12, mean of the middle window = 4.01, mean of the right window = 4.32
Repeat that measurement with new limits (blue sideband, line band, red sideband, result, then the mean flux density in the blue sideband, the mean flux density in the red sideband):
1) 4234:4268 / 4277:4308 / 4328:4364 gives 0.3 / 4.36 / 4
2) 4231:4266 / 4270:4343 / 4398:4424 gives 4.5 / 4.36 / 4.3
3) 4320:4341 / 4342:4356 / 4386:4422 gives 0.0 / 3.92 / 4.31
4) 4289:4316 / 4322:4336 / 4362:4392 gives 0.2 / 4.1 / 4.35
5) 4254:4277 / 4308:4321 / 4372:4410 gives 0.7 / 4.35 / 4.32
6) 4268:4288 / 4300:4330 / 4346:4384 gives 1.5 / 4.29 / 4.31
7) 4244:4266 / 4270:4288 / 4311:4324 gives -0.1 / 4.36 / 4.12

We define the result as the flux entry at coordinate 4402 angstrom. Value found 4.29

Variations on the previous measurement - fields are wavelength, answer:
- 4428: 4.33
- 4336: 3.74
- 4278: 4.39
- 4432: 4.34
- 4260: 4.38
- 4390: 4.41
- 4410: 4.34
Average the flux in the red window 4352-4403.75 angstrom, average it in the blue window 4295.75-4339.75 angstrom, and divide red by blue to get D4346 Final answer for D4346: 1.1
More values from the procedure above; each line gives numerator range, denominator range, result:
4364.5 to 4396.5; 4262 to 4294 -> 1.01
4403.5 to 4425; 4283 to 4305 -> 1.04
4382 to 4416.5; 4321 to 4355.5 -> 1.09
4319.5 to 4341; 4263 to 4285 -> 0.91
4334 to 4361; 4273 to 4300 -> 0.92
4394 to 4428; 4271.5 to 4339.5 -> 1.04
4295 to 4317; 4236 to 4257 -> 0.94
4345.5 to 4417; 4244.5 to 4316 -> 1.02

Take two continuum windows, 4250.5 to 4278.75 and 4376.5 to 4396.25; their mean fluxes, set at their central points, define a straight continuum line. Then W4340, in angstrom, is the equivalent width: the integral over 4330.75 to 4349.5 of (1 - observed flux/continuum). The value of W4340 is 2.6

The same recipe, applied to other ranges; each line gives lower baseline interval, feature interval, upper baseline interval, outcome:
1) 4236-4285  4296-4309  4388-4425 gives 0.9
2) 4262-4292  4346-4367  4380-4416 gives 0.1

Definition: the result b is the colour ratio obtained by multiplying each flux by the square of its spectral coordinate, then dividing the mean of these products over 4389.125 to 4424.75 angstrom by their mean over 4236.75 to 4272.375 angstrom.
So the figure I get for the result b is 1.06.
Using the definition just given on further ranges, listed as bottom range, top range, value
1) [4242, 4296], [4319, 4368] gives 0.97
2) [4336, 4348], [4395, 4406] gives 1.25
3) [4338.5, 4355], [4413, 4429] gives 1.17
